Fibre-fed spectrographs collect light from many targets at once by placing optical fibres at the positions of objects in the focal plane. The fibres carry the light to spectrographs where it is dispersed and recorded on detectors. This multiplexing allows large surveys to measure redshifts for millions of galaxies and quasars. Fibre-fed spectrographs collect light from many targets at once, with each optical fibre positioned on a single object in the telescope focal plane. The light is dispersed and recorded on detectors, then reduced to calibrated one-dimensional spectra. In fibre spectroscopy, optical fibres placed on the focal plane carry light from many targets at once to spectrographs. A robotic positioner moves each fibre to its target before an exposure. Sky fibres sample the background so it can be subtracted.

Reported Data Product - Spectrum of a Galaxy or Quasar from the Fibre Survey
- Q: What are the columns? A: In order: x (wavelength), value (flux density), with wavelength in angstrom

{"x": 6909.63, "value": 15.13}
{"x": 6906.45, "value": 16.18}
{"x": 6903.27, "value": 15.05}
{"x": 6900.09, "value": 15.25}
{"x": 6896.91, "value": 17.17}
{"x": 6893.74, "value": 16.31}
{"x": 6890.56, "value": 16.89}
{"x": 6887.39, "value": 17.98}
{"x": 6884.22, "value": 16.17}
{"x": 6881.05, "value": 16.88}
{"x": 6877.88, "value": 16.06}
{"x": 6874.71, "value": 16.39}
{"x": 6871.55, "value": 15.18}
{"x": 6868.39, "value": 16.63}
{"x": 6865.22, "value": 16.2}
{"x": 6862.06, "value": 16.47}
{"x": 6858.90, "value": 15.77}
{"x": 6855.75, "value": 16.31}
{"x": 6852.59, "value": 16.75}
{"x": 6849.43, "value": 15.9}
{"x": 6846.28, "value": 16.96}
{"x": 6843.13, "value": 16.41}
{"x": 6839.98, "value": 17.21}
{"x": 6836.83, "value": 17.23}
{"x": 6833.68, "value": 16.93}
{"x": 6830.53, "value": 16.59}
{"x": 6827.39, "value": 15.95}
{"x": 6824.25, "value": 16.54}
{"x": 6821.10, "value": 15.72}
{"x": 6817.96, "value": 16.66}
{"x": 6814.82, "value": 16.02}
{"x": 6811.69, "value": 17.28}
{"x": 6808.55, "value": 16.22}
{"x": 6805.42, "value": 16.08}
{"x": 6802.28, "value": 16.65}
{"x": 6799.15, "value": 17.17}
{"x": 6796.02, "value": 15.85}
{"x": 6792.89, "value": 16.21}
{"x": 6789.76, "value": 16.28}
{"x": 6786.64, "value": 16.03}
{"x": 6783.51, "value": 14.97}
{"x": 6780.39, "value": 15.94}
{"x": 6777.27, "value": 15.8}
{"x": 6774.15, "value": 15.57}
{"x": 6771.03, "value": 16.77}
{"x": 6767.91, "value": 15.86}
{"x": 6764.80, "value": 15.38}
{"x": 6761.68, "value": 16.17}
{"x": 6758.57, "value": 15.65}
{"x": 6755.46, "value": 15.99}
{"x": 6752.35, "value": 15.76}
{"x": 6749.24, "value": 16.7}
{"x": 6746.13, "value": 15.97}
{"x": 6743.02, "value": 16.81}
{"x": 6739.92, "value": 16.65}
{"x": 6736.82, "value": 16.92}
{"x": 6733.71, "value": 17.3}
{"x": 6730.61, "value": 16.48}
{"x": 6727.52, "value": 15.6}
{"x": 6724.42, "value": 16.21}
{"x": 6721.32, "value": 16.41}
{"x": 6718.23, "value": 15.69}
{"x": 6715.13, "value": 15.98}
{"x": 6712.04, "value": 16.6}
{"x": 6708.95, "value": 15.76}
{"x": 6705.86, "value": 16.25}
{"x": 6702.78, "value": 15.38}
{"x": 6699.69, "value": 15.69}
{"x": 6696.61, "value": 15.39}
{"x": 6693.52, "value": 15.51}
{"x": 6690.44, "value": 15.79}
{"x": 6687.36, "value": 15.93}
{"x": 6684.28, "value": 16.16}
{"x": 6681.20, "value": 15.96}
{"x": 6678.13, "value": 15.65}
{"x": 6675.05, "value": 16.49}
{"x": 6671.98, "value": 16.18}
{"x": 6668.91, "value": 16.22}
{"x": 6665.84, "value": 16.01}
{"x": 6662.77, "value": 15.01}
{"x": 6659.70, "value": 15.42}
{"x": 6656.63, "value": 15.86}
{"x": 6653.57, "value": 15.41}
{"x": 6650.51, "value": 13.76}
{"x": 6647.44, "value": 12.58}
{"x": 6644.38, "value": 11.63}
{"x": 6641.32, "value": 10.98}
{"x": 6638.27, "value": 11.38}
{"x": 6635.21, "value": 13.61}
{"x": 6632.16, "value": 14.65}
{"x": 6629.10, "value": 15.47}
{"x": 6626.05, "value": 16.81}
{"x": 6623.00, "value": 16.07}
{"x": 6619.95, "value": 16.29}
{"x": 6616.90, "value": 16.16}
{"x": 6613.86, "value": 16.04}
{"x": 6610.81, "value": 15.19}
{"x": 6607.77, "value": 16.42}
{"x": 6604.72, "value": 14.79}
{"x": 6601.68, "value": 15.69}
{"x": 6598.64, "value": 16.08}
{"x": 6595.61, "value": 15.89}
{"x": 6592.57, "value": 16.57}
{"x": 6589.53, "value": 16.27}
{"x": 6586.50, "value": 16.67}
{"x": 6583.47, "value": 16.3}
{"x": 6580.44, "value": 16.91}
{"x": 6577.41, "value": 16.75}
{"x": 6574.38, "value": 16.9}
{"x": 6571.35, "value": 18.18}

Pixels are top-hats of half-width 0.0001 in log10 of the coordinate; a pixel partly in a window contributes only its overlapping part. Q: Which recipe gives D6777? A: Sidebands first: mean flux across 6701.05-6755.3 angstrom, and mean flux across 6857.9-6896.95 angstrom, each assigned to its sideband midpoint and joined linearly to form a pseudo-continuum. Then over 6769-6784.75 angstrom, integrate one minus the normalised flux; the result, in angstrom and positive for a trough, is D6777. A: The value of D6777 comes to 0.5 angstrom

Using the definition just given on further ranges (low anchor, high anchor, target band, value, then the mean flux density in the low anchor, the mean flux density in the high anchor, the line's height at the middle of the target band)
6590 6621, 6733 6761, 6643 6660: 2.15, 15.9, 16.4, 16.1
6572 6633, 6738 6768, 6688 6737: 0.27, 16.1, 16.1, 16.1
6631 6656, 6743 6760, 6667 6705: -4.31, 13.1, 16.1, 14.3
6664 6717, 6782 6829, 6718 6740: -0.55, 15.9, 16.2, 16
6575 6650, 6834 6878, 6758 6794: 0.30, 15.2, 16.4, 16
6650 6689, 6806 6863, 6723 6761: -0.61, 15.8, 16.5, 16.1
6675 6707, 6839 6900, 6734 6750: -0.67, 15.8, 16.5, 16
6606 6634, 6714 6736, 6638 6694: 3.96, 15.9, 16.3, 16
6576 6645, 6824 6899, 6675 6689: -0.25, 15.4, 16.5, 15.7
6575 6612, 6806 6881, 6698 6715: 0.35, 16.2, 16.4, 16.3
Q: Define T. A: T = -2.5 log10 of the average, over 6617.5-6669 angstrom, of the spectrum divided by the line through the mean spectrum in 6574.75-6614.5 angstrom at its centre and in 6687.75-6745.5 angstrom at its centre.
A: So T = 0.11 mag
